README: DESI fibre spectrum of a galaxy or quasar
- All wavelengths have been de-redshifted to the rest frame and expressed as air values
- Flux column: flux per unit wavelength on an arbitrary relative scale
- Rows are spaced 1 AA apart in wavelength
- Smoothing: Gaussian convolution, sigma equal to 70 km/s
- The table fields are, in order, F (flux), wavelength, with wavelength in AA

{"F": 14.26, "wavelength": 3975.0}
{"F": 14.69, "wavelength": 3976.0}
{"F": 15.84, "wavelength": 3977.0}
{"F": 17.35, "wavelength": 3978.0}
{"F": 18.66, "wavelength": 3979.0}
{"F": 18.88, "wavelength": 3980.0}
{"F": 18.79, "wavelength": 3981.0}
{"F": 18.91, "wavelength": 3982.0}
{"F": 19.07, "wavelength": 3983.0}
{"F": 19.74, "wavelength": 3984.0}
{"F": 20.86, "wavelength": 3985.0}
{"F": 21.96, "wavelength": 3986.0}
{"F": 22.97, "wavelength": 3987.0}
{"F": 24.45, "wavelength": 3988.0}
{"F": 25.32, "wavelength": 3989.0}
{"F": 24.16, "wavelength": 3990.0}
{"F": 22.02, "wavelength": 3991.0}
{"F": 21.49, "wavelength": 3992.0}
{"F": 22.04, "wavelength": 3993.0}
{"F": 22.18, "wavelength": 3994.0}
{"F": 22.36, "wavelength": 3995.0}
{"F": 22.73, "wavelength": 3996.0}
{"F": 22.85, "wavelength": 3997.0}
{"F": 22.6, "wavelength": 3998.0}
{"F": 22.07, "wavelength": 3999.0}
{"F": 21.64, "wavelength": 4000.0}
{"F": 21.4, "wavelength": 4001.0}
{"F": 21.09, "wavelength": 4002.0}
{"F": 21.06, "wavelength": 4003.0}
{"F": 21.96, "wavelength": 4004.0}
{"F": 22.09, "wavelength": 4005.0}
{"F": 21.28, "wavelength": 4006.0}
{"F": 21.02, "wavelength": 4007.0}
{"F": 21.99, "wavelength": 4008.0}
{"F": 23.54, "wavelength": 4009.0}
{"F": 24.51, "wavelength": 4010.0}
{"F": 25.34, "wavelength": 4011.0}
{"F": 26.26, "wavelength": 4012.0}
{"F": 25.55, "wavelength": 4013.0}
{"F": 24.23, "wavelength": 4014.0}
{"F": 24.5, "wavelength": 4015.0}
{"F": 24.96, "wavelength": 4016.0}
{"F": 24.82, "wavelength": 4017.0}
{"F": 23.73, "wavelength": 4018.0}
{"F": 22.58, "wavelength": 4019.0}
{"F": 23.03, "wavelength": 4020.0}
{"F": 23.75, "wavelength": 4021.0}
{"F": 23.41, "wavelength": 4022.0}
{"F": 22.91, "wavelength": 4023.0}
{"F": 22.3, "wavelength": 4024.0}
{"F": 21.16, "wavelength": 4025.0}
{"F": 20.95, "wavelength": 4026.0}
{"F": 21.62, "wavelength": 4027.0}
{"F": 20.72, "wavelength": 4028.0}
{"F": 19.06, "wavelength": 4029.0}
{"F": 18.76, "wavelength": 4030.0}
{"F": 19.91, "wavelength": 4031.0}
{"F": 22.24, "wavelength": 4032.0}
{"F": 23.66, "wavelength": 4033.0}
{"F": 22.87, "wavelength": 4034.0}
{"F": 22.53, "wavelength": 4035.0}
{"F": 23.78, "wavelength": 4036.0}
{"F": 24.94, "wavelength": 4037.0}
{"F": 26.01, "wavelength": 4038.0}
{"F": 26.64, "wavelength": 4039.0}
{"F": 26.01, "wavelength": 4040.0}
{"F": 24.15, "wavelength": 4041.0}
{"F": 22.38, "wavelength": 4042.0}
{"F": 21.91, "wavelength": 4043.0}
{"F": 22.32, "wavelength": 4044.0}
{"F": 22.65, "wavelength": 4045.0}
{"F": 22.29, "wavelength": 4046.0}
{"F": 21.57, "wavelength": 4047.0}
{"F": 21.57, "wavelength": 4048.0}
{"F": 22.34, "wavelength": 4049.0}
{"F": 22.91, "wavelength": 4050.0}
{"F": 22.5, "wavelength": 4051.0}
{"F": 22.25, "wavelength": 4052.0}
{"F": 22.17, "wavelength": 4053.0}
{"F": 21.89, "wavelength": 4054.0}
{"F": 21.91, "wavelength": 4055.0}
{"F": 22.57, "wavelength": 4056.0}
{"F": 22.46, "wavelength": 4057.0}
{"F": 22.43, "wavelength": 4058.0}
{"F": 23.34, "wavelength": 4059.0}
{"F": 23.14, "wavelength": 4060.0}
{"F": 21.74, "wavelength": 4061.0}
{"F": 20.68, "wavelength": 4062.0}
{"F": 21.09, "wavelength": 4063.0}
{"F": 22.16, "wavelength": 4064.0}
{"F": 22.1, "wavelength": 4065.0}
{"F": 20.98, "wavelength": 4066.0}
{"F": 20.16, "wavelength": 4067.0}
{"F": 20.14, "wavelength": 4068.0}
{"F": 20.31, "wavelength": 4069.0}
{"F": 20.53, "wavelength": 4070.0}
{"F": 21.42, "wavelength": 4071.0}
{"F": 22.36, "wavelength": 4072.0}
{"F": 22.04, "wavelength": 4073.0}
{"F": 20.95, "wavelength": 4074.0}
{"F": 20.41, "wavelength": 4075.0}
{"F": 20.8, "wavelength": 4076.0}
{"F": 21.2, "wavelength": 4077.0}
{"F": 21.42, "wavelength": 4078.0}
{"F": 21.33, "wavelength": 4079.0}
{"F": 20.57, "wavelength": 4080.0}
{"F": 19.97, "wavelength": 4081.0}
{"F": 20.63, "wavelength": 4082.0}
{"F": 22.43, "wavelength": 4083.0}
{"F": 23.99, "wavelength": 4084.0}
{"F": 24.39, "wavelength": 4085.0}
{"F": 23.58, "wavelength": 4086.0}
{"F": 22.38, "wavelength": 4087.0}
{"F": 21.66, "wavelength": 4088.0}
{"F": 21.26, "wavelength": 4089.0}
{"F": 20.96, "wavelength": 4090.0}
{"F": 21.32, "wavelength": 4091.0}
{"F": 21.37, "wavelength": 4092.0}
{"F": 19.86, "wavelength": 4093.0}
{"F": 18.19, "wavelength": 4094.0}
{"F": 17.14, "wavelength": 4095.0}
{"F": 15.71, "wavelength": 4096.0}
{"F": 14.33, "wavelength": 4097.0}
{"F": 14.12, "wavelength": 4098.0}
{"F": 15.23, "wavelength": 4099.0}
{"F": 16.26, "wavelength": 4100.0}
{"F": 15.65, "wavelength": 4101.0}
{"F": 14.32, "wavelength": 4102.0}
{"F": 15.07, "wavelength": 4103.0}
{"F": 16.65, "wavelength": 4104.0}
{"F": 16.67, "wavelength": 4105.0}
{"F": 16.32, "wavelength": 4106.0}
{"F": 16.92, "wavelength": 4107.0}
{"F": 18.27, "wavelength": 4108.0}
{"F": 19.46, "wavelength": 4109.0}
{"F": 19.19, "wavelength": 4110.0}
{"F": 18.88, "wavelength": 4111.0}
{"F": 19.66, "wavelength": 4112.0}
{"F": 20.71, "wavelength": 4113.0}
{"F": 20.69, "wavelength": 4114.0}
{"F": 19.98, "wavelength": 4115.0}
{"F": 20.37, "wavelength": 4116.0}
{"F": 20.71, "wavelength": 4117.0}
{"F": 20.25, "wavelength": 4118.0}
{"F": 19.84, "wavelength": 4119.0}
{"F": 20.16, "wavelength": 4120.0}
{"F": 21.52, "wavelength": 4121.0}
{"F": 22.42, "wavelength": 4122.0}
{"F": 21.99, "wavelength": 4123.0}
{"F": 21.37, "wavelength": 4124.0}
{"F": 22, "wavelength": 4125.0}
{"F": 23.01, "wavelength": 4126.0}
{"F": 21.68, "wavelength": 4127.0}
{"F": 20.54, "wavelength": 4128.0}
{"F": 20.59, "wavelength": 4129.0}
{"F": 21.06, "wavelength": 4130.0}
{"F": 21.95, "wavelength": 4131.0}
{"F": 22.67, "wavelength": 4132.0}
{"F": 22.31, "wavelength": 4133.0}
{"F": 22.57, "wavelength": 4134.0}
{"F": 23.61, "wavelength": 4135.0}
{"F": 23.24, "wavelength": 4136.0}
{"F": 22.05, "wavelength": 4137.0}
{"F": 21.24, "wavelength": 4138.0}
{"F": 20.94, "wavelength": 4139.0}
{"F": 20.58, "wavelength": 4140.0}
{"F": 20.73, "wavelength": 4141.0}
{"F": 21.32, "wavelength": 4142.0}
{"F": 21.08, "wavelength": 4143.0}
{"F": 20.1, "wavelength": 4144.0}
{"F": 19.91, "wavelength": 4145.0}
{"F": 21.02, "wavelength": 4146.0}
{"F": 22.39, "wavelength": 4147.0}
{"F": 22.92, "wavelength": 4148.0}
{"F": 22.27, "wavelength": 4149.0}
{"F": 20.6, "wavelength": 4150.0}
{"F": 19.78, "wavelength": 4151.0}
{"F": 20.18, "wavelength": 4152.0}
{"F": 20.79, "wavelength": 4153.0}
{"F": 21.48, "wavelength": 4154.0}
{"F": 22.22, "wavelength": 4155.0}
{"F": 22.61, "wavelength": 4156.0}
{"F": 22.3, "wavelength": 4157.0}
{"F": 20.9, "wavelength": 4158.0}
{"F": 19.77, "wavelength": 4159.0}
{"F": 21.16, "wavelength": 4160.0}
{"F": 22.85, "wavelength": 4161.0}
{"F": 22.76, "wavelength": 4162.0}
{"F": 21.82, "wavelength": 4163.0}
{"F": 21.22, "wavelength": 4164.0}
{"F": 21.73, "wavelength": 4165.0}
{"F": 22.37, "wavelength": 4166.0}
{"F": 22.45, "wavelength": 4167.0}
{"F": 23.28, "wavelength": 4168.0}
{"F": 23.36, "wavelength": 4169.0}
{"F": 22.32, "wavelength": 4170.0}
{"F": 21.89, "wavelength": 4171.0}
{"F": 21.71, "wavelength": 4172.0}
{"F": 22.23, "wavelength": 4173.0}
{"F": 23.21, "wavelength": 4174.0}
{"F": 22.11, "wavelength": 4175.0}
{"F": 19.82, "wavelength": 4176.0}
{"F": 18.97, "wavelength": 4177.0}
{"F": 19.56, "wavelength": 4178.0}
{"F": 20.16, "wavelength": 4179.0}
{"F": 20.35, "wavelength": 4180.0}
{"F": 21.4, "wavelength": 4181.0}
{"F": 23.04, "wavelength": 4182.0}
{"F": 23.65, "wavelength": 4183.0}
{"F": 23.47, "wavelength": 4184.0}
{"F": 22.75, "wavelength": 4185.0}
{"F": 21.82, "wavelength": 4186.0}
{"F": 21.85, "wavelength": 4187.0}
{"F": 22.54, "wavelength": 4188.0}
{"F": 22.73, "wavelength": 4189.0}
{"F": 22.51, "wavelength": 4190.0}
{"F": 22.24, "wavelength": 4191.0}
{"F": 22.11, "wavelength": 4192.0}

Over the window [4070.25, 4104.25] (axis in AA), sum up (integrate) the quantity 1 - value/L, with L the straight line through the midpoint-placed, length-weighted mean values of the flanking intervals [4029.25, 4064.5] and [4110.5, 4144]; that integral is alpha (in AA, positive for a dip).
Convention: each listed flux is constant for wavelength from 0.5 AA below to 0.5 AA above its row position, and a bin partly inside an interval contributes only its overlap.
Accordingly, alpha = 3.5 AA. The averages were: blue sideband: 22.6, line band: 19.7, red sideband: 21.2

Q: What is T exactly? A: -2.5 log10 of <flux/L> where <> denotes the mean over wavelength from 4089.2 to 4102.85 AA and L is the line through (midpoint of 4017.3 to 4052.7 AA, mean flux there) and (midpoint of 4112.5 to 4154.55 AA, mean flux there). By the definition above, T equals 0.25 mag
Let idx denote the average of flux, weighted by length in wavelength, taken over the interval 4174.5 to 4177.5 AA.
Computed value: 20.3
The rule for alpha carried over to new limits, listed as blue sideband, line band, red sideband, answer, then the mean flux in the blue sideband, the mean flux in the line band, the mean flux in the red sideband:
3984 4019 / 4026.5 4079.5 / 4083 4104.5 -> -3.7 AA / 22.9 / 22.1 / 18.8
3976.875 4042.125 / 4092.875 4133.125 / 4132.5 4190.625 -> 5.2 AA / 22.4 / 19.1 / 21.7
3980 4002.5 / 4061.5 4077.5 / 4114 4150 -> 0.4 AA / 21.8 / 21.1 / 21.4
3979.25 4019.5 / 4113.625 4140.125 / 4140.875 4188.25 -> 0.4 AA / 22.5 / 21.5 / 21.6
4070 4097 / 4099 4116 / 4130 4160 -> 2.7 AA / 20.9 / 17.8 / 21.5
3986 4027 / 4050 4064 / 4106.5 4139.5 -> -0.1 AA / 22.9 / 22.2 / 21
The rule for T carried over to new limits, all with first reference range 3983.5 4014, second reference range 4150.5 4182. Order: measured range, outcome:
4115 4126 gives 0.04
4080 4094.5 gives 0.03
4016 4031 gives 0.02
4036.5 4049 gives -0.05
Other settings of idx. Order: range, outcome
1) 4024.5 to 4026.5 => 21.1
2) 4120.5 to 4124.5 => 21.8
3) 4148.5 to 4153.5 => 20.7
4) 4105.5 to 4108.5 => 17.2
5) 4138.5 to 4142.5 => 20.9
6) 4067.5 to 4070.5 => 20.3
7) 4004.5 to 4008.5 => 21.6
